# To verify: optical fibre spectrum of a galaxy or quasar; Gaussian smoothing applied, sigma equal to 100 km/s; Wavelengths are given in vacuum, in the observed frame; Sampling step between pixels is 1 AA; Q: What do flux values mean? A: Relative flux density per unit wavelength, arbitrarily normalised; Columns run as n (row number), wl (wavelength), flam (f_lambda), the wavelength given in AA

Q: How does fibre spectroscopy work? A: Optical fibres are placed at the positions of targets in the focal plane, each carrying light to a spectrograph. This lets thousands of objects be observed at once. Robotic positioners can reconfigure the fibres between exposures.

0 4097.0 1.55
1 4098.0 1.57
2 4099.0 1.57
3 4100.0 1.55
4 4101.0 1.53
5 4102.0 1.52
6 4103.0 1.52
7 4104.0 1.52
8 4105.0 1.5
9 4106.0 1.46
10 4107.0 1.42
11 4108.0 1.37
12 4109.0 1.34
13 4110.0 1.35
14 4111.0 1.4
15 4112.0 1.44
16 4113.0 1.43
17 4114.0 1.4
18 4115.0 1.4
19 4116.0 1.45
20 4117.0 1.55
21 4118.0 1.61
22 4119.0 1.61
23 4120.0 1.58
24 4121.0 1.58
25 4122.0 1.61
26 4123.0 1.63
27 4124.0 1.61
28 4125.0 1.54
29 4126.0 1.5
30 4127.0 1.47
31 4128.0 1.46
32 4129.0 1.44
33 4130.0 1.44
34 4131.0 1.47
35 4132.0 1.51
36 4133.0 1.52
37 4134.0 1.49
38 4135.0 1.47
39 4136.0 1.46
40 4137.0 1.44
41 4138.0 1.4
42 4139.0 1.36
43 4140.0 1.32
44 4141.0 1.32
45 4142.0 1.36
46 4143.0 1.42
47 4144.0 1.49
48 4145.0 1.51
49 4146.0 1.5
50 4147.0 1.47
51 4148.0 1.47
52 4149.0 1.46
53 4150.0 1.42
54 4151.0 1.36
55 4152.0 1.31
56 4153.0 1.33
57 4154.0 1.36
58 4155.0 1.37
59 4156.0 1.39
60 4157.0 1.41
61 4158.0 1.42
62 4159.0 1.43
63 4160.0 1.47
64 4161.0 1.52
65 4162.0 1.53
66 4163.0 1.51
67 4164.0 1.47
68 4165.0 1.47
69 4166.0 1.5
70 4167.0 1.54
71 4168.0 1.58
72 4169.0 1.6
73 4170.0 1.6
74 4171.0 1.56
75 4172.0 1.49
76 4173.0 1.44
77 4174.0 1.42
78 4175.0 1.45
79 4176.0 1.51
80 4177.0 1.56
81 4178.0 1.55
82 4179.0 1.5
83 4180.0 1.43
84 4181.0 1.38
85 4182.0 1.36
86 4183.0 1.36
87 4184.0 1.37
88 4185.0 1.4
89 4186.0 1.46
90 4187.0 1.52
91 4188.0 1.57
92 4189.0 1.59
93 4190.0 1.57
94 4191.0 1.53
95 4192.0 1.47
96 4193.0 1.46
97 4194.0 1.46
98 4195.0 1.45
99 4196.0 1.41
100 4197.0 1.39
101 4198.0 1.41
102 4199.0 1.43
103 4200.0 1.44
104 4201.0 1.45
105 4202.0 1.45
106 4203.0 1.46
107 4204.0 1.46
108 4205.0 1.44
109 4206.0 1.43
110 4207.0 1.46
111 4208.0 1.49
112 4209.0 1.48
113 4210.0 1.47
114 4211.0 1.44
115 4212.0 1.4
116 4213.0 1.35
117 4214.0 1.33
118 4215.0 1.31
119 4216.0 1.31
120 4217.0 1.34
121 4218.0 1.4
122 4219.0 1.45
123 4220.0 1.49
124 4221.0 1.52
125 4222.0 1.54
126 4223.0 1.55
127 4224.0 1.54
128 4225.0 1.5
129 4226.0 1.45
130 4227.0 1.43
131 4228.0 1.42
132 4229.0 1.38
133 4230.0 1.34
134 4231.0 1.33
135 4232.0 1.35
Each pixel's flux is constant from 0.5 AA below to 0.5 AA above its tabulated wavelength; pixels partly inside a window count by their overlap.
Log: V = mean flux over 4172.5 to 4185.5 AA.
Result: 1.44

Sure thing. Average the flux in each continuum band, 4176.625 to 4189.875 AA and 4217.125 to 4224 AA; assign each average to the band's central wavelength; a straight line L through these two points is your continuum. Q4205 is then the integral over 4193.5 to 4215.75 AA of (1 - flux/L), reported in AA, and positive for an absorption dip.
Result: 0.8 AA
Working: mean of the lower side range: 1.47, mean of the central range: 1.43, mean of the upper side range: 1.49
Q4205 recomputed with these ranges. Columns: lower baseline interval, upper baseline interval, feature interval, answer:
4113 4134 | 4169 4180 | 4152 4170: 0.6 AA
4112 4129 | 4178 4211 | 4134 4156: 1.3 AA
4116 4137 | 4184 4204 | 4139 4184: 1.3 AA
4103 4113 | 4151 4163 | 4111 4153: -1.4 AA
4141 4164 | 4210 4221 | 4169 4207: -1.6 AA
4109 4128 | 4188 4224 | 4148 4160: 0.7 AA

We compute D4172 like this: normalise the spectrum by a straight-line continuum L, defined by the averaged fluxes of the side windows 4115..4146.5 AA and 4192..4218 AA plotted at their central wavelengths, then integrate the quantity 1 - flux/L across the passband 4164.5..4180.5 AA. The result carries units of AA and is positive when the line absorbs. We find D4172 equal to -0.7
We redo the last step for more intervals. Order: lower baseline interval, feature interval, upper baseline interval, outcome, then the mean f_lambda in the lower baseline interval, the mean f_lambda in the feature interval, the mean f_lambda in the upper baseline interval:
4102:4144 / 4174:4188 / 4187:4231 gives 0.0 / 1.47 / 1.45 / 1.45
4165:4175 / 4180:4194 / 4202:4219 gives 0.1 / 1.52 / 1.46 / 1.41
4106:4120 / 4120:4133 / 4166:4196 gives -0.6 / 1.45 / 1.52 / 1.49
